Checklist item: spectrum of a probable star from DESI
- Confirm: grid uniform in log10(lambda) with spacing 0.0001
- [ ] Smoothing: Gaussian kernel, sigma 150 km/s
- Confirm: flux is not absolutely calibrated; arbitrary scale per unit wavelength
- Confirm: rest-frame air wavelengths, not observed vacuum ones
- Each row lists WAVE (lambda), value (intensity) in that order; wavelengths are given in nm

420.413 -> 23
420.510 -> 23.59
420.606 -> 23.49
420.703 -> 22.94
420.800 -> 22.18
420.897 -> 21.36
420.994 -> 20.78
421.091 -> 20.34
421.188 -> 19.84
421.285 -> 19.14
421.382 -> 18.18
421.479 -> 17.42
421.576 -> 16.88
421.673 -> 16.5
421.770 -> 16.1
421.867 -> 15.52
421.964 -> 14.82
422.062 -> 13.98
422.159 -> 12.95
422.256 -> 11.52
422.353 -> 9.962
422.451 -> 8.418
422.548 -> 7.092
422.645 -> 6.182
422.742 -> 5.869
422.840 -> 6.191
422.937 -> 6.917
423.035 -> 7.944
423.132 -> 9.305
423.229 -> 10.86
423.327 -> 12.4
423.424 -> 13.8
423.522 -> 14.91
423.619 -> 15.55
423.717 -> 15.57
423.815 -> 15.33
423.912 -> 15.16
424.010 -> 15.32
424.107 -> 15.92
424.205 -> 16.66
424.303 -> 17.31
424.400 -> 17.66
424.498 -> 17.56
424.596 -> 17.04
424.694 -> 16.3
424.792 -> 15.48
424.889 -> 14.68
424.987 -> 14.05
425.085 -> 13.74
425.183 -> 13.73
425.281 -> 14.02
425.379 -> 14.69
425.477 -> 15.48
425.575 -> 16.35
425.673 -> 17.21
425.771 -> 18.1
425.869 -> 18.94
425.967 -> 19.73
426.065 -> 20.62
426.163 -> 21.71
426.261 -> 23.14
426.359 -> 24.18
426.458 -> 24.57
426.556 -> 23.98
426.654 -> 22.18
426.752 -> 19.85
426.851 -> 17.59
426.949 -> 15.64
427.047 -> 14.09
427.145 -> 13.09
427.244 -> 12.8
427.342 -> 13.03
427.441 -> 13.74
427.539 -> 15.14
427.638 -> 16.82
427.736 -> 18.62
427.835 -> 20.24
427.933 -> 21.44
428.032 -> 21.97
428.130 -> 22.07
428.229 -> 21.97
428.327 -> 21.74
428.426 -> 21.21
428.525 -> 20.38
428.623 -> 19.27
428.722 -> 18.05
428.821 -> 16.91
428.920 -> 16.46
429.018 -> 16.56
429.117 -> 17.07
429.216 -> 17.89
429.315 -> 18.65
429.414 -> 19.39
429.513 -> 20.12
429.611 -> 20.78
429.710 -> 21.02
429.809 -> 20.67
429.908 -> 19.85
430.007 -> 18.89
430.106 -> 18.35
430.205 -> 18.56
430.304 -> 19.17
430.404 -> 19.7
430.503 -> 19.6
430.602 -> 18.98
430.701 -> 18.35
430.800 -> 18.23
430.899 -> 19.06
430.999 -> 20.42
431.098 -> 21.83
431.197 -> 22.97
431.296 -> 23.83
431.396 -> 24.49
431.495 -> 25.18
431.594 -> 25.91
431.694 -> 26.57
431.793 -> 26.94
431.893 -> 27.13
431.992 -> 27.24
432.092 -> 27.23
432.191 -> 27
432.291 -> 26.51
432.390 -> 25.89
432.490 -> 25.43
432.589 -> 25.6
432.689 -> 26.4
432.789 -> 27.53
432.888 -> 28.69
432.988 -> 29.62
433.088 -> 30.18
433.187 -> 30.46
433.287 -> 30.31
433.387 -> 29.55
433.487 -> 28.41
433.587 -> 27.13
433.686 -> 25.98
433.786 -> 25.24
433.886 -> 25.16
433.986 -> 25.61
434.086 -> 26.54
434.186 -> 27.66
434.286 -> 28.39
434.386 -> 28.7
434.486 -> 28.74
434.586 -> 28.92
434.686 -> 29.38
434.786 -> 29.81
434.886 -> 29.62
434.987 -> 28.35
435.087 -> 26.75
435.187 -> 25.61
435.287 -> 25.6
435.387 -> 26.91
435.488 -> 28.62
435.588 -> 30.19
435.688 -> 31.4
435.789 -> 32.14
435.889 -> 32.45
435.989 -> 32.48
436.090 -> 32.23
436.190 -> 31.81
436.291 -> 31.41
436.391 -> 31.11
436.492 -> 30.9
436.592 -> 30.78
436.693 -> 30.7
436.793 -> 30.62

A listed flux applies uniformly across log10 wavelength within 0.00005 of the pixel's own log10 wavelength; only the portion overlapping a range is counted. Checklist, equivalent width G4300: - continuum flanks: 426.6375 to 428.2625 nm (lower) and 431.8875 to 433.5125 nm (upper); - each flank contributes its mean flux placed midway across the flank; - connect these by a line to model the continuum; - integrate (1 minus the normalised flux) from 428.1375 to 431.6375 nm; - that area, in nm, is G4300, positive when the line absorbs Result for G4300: 0.34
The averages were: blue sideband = 17.5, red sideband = 27.8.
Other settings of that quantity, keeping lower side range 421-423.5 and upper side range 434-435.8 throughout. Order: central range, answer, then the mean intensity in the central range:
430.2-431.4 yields 0.16 nm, 20.3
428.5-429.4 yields 0.14 nm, 17.9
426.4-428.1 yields 0.09 nm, 18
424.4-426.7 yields -0.15 nm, 18.1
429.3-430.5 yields 0.14 nm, 19.6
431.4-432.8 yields -0.08 nm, 26.4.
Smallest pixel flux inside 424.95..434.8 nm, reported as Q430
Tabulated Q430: 12.8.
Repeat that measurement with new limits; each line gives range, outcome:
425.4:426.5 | 15.48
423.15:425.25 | 10.86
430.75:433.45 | 18.23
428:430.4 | 16.46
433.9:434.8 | 25.61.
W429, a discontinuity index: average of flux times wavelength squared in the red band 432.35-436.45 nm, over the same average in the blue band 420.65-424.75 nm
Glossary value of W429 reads 2.06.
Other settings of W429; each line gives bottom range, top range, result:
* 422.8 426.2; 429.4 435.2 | 1.72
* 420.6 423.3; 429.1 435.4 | 1.83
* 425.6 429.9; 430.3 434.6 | 1.37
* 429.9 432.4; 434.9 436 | 1.31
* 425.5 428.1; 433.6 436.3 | 1.60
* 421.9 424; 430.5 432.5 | 2.20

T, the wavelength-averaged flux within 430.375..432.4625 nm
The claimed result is 23.5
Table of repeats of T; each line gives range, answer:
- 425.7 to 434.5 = 22.1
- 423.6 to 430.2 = 18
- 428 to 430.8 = 19.4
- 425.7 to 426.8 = 21.5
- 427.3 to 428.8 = 19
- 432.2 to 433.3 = 27.8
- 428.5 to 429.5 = 18.1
